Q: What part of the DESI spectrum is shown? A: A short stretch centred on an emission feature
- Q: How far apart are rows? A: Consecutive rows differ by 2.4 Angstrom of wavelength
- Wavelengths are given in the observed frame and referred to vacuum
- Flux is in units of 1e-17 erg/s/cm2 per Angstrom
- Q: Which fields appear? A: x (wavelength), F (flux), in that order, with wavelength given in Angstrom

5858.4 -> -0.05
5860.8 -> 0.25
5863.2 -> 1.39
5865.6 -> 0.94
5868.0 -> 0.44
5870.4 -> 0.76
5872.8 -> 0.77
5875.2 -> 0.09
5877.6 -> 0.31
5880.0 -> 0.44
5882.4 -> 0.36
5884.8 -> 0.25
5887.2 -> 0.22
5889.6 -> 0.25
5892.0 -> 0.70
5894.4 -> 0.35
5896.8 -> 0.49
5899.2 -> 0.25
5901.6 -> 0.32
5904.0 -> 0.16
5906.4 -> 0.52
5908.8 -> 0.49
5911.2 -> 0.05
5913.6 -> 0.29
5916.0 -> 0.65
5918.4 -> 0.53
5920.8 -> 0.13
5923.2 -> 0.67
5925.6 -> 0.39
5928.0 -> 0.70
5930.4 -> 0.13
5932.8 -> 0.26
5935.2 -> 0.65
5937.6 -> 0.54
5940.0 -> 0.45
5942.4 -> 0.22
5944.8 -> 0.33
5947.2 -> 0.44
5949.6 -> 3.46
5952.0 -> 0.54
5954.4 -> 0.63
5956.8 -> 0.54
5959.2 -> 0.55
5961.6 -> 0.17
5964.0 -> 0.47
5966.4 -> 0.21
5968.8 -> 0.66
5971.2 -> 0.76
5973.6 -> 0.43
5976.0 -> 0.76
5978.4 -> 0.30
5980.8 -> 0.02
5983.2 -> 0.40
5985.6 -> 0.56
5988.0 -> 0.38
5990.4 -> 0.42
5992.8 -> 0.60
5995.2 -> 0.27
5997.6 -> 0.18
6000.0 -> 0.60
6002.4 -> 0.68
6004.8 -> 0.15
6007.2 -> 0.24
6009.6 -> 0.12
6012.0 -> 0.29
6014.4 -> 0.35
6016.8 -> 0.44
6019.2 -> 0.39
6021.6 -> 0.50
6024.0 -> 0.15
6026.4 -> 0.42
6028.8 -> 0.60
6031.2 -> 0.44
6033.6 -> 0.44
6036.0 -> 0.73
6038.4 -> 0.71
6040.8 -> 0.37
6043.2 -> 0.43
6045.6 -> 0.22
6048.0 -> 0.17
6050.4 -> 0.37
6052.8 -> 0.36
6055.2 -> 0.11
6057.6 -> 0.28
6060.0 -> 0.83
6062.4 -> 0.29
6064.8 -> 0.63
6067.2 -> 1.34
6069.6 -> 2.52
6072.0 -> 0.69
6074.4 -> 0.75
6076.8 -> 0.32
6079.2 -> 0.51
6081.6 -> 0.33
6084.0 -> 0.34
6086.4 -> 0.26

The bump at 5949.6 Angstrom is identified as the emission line H-beta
